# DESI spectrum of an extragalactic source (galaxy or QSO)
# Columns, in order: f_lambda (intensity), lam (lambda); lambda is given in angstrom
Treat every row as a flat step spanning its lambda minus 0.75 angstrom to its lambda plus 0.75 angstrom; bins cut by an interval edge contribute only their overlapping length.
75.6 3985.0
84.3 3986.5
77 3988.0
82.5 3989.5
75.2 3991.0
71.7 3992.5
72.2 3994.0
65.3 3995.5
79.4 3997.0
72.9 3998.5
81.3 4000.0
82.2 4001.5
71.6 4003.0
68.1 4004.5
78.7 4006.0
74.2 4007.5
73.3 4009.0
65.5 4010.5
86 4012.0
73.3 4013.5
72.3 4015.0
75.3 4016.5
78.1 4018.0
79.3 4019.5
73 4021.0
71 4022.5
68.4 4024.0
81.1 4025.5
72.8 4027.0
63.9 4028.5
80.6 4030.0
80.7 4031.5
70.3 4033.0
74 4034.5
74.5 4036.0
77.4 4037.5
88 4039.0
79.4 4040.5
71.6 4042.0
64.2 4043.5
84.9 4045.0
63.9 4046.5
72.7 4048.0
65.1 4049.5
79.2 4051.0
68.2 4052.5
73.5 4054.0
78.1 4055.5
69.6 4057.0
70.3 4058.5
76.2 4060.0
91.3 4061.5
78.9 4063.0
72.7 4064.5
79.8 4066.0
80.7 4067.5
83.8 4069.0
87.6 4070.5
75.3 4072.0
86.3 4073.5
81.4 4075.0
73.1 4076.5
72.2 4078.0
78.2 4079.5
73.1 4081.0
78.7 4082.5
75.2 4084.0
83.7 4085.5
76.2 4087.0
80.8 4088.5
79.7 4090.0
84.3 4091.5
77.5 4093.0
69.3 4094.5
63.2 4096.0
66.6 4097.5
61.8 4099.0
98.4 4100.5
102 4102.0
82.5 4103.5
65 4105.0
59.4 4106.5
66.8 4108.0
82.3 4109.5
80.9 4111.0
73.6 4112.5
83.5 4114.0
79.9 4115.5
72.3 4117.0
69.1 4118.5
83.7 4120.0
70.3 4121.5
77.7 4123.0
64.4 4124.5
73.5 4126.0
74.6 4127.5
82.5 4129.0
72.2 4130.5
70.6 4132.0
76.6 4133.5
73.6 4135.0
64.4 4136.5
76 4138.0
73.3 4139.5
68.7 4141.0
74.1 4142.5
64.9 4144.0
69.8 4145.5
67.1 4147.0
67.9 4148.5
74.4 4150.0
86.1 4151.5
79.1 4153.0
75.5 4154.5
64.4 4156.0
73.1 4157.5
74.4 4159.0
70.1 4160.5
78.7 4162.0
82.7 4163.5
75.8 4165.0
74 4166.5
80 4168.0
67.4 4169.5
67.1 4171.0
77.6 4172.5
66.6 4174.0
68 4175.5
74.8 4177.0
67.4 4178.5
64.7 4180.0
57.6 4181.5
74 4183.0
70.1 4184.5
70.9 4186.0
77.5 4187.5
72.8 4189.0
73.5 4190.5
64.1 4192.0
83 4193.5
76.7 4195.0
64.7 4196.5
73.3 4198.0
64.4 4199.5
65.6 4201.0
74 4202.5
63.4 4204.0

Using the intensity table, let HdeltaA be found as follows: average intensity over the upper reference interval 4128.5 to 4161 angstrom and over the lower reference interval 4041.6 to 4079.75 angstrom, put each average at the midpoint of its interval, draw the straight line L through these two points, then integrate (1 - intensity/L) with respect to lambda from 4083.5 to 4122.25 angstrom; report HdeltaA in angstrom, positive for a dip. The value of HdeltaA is -1.1 angstrom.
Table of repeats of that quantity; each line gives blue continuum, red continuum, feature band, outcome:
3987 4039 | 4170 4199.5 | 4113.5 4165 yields -1.5 angstrom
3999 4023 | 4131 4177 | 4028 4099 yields -1.6 angstrom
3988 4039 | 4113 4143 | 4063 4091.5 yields -1.7 angstrom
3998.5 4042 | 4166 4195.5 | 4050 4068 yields -0.5 angstrom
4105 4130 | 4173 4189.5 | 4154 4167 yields -0.6 angstrom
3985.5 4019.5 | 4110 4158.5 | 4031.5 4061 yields 0.3 angstrom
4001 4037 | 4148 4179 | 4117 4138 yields 0.1 angstrom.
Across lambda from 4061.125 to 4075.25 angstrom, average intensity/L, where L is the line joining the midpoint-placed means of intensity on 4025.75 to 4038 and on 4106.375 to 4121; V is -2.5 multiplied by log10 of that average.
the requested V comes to -0.09 mag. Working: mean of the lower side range 74.5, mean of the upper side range 75.7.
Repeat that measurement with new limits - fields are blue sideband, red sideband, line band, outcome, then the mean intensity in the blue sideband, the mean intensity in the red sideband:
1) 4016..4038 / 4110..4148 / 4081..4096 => -0.05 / 74.7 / 73.5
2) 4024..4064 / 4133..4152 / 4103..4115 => -0.02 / 74.9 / 71.8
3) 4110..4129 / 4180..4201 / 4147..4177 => -0.02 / 75.7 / 70.6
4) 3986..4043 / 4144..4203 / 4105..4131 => -0.02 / 75.3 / 71.9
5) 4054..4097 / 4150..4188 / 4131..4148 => 0.05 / 77.6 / 72.7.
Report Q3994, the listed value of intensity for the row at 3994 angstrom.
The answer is 72.2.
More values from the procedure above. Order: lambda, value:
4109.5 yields 82.3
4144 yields 64.9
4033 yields 70.3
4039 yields 88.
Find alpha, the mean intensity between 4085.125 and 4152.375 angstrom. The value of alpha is 74.7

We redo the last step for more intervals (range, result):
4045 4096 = 76.8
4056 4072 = 78.9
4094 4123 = 75.4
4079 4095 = 78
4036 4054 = 74.1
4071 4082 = 77.4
